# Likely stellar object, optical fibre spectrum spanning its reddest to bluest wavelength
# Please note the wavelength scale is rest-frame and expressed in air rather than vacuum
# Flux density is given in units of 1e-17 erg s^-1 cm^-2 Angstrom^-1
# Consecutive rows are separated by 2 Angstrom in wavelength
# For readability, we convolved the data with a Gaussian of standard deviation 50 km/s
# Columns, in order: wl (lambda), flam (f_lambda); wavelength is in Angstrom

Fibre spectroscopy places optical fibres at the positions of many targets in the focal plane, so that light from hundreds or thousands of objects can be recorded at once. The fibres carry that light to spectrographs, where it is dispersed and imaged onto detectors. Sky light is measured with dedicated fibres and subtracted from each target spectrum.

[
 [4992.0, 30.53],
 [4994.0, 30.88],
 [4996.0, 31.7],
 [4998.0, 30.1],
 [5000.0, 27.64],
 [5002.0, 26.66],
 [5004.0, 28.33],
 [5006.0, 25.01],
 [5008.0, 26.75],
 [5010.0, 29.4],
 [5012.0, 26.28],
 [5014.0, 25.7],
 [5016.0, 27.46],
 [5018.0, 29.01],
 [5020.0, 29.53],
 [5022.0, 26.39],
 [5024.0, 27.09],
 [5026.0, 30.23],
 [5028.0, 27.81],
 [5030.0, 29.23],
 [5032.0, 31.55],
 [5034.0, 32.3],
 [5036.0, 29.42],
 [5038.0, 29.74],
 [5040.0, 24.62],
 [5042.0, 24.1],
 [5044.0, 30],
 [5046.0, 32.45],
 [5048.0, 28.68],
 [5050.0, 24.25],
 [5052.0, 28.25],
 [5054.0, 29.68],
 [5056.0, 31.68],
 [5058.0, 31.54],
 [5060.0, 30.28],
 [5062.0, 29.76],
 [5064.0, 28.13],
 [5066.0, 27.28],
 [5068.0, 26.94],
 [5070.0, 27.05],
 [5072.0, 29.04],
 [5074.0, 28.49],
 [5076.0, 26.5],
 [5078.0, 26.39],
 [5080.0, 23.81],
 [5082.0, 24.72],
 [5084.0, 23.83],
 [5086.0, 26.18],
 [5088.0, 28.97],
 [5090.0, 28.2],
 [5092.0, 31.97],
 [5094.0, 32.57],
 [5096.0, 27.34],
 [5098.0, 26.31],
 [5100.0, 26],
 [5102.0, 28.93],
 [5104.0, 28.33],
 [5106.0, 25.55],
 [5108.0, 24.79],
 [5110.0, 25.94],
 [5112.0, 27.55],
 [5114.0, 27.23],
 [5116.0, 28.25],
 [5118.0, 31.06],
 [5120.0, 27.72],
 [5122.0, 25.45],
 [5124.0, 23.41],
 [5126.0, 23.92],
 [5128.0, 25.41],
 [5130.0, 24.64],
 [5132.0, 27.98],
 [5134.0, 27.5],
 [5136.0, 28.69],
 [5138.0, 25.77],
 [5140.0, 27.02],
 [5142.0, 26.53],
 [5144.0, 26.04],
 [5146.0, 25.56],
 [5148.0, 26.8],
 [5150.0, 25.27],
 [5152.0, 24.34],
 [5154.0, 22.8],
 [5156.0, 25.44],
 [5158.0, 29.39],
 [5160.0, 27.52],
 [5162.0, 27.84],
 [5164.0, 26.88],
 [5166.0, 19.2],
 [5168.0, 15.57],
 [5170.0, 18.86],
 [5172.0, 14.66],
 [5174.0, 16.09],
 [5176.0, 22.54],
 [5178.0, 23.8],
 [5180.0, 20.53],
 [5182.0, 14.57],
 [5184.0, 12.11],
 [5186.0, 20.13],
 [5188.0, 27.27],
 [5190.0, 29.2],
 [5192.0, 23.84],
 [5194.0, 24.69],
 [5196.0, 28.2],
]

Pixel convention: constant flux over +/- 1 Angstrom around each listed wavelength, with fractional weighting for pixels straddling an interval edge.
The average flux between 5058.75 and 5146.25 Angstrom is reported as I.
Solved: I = 27.1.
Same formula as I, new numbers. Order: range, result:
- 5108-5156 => 26.2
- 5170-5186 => 18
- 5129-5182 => 23.9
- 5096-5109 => 26.7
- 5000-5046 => 28.1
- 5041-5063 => 29.2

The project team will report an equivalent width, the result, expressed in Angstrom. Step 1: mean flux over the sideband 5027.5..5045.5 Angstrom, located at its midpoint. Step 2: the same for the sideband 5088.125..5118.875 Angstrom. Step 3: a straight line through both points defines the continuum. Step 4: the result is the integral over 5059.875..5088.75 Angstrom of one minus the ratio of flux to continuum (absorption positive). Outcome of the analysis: 1.4 Angstrom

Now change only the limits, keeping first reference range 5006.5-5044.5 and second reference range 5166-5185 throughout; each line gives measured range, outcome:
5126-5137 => -3.1 Angstrom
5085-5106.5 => -4.6 Angstrom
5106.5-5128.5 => -4.7 Angstrom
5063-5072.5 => -0.9 Angstrom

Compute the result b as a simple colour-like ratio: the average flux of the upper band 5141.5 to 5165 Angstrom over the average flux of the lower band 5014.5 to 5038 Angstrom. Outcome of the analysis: 0.90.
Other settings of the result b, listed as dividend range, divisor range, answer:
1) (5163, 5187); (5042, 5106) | 0.67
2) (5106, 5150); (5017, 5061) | 0.91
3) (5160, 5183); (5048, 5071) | 0.71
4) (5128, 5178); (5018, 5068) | 0.84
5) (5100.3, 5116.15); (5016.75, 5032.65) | 0.94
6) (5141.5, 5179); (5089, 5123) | 0.84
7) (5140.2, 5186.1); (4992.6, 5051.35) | 0.79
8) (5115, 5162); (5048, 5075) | 0.92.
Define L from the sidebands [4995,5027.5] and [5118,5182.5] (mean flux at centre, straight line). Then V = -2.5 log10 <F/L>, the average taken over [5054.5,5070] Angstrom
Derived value -0.10 mag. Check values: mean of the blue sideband 28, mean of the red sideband 24.2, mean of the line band 29.2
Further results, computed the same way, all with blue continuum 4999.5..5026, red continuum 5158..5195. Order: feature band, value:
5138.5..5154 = -0.136 mag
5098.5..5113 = -0.110 mag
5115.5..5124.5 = -0.158 mag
